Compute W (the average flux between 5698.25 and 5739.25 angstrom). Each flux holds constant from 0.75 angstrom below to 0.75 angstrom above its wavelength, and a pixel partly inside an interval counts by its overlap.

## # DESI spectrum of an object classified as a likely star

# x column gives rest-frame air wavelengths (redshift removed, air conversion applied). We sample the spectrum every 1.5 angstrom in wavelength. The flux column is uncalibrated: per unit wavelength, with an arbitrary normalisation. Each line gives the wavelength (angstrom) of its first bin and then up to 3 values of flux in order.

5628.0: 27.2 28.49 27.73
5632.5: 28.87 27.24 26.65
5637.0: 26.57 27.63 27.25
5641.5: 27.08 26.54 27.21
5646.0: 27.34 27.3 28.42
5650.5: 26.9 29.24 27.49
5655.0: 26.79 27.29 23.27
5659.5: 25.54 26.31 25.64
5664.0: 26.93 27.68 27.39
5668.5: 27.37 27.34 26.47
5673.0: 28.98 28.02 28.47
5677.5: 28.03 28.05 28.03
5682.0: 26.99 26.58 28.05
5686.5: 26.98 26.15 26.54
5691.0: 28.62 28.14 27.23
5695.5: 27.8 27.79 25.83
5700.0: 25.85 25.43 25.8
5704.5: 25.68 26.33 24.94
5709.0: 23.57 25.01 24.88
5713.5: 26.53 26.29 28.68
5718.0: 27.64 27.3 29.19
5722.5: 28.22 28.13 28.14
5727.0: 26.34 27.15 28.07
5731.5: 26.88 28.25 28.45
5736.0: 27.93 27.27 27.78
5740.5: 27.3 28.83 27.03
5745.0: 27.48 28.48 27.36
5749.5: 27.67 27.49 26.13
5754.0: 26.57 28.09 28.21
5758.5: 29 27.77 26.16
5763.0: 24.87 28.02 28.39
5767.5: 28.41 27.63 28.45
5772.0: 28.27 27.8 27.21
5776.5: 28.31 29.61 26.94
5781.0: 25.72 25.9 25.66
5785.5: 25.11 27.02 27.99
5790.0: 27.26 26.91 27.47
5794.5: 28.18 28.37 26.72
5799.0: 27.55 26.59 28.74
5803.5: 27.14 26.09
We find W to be 26.8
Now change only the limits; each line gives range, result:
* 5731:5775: 27.7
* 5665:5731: 27.1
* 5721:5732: 27.7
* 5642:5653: 27.6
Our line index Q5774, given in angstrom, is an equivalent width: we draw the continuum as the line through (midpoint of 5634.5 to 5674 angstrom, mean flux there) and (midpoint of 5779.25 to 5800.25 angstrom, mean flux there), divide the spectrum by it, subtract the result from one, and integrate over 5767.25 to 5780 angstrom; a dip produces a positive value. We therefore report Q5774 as -0.5 angstrom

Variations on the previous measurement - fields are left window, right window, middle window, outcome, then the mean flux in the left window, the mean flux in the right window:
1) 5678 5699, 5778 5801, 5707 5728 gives 0.4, 27.4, 27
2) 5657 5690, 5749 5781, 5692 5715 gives 1.0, 27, 27.6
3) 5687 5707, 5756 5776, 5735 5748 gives -0.2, 26.7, 27.7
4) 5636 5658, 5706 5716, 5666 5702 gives -1.7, 27.2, 25.4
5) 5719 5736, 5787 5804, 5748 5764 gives 0.3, 27.8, 27.5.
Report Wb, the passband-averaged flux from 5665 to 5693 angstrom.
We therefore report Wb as 27.6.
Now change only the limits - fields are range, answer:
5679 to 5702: 27.1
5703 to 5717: 25.7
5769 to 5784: 27.5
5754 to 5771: 27.7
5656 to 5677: 26.9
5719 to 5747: 27.8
